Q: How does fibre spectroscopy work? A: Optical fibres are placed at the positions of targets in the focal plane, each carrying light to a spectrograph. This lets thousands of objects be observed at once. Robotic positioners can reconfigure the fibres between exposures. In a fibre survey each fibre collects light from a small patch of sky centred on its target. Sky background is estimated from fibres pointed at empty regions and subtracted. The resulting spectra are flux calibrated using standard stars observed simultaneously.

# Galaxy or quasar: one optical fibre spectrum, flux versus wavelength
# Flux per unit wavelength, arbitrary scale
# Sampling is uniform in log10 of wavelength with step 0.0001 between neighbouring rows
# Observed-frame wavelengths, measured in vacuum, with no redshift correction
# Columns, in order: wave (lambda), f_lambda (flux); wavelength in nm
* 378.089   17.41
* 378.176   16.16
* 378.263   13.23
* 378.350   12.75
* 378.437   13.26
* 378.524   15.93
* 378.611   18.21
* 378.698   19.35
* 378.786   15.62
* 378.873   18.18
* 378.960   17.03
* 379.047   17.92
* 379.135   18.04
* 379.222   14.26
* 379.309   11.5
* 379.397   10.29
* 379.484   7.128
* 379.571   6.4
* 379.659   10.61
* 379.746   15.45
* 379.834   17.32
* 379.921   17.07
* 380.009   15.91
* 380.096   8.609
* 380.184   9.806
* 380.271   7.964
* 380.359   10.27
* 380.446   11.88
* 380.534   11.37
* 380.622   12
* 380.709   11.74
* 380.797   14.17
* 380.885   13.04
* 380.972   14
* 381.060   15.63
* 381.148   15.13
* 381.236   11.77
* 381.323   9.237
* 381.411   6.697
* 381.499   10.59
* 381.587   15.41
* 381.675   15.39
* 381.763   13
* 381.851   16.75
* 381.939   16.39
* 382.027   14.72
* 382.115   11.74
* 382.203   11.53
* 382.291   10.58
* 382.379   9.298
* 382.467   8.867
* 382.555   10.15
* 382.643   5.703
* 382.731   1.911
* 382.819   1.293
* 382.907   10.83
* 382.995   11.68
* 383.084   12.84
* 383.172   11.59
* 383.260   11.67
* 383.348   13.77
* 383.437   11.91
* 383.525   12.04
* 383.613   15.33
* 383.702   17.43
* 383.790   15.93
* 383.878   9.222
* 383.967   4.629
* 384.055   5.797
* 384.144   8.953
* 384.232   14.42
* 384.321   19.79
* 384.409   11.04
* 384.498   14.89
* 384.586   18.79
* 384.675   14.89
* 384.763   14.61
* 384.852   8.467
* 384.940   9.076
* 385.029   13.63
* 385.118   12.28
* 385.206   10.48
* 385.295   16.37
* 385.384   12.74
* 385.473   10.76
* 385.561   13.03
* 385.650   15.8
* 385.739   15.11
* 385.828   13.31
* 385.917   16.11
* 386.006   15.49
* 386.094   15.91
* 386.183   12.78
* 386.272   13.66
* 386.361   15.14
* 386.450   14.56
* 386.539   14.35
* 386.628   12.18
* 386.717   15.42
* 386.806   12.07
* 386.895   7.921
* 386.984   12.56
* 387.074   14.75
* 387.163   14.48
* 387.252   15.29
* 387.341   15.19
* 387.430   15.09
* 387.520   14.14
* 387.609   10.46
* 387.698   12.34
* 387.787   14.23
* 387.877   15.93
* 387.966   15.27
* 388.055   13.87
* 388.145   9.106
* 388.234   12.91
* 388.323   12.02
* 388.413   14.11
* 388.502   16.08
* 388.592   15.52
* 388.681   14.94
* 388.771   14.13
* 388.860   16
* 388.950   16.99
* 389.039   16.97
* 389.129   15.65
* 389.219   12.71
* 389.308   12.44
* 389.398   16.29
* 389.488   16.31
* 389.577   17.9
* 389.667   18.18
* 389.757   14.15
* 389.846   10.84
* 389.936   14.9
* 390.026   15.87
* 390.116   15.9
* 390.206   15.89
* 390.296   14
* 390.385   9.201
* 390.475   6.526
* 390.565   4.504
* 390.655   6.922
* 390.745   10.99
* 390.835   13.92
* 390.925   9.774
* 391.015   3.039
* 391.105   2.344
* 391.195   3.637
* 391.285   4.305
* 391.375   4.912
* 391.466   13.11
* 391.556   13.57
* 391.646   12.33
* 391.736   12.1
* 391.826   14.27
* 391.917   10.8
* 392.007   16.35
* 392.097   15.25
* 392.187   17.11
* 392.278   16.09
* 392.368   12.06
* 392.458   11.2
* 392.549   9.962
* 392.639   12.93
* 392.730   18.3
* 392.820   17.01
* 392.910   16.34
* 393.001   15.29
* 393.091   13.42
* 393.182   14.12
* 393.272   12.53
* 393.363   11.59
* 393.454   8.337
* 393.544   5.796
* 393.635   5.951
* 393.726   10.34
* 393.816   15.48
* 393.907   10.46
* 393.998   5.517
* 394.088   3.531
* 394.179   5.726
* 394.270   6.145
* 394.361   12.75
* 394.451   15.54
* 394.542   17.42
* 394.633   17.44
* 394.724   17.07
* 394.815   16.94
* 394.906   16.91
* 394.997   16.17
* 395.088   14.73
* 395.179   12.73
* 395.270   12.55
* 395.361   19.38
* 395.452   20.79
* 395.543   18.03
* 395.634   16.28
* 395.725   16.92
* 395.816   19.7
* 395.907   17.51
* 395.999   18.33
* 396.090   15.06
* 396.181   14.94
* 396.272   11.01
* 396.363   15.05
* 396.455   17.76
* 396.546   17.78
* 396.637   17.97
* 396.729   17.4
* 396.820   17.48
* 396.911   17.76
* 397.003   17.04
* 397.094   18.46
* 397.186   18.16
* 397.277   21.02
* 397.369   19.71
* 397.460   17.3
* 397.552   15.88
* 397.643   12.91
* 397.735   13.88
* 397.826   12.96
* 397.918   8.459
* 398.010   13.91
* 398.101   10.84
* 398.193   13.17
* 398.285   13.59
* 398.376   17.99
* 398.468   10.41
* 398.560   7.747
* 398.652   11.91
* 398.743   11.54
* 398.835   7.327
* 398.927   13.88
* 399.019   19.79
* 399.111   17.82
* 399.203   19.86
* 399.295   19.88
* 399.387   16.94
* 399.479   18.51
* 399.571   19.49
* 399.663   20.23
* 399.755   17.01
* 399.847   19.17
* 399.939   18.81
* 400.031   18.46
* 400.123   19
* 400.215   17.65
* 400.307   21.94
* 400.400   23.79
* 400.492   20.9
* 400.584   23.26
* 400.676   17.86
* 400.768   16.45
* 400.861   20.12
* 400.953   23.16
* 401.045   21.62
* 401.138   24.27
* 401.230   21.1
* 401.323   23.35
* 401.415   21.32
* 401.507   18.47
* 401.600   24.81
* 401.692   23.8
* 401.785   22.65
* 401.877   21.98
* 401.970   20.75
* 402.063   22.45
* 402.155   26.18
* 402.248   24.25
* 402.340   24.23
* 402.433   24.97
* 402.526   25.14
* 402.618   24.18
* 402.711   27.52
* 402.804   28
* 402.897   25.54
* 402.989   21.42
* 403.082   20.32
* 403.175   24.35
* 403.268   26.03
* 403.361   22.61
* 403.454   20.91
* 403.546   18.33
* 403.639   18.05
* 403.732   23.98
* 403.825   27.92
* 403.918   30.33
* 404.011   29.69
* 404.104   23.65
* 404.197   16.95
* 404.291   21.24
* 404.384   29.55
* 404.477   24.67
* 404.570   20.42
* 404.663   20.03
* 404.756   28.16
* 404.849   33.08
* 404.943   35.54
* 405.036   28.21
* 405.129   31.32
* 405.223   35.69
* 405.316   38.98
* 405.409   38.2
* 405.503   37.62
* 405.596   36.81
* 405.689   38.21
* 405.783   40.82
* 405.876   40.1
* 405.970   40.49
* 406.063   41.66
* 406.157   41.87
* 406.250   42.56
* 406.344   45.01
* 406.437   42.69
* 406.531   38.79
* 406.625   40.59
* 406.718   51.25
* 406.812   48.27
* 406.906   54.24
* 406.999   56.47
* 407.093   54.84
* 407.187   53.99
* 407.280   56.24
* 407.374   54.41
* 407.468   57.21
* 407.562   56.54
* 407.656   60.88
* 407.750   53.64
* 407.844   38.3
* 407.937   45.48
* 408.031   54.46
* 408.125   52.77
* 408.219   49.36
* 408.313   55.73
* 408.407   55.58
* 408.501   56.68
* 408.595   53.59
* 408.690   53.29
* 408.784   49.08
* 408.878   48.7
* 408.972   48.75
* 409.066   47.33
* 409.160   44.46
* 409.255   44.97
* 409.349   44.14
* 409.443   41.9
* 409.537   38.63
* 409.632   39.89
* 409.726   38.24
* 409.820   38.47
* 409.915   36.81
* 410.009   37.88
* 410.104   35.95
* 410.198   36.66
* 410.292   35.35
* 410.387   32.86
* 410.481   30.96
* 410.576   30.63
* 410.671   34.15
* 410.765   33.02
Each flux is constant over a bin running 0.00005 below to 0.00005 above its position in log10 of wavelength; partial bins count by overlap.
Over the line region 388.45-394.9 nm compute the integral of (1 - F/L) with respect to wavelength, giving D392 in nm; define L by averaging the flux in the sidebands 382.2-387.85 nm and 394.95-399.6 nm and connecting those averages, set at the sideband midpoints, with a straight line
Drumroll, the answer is 0.804 nm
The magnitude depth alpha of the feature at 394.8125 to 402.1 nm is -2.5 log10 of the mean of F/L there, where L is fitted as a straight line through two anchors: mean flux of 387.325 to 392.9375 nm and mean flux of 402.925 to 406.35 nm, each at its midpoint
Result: 0.28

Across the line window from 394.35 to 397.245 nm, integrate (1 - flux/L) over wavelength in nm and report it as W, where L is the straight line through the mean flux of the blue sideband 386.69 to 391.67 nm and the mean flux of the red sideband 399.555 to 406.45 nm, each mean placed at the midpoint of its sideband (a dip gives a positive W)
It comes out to 0.37 nm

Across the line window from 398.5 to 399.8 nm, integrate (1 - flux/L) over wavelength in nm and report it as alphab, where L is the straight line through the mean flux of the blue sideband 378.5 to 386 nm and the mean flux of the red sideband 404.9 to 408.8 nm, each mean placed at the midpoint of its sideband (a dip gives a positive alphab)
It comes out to 0.73 nm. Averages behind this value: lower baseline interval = 12.6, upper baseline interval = 46.6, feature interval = 15.8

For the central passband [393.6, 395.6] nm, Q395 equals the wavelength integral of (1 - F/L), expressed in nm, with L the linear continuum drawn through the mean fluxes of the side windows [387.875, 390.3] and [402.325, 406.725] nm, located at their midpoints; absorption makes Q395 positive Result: 0.703 nm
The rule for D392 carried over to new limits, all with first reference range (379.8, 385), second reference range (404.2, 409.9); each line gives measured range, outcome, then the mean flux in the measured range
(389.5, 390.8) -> 0.54 nm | 12.7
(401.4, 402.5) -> 0.41 nm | 23.1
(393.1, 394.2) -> 0.71 nm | 9.33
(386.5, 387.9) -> 0.35 nm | 13.5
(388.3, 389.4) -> 0.29 nm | 14.9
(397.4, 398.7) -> 0.77 nm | 13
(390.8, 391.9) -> 0.68 nm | 8.94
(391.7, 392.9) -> 0.51 nm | 14.2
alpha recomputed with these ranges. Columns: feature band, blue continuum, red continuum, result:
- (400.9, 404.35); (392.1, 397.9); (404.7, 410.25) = 0.369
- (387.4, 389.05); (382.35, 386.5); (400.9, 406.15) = 0.076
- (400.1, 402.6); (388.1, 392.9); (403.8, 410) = 0.408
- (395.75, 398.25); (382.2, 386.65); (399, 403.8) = 0.197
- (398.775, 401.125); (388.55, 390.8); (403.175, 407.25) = 0.410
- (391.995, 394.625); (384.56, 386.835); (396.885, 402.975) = 0.330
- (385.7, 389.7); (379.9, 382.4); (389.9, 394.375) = -0.231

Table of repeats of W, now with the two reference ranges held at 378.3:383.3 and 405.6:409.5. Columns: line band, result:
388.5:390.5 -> 0.78 nm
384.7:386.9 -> 0.67 nm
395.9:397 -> 0.56 nm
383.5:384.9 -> 0.34 nm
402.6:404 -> 0.61 nm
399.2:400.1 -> 0.45 nm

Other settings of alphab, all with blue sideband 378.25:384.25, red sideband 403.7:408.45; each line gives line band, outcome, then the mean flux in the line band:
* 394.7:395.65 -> 0.40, 16.5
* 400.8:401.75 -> 0.35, 22.1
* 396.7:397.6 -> 0.37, 18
